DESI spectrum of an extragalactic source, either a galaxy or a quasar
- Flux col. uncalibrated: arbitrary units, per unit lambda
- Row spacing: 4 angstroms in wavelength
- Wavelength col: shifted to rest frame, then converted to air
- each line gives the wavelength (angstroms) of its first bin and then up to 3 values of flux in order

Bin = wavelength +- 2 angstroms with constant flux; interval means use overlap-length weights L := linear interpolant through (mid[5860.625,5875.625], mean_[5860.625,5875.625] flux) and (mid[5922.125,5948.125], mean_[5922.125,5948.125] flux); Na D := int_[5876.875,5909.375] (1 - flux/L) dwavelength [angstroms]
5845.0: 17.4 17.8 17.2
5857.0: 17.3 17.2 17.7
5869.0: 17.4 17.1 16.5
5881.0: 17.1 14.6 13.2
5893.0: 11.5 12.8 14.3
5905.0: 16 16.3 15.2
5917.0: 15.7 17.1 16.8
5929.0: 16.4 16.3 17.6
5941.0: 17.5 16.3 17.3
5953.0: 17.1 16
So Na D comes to 5.0 angstroms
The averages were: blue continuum 17.3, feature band 14.5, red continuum 16.8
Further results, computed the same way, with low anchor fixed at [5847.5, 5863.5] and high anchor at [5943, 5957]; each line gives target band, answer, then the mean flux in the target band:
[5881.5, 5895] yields 2.8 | 13.5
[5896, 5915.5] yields 2.3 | 15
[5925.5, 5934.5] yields 0.3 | 16.4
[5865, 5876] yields 0.0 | 17.3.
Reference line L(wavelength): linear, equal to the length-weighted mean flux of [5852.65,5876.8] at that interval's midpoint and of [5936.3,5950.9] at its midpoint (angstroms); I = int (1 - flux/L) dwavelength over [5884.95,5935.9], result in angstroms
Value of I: 6.0 angstroms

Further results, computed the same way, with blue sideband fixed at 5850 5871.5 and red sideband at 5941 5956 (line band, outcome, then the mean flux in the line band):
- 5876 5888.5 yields 1.1 angstroms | 15.7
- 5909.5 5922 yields 0.8 angstroms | 15.9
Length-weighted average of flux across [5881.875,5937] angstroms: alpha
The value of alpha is 15.2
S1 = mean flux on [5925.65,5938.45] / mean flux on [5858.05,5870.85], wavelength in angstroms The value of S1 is 1.0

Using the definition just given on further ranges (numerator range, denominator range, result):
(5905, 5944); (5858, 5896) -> 1.05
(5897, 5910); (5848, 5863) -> 0.87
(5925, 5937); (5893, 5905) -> 1.22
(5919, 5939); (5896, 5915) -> 1.12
